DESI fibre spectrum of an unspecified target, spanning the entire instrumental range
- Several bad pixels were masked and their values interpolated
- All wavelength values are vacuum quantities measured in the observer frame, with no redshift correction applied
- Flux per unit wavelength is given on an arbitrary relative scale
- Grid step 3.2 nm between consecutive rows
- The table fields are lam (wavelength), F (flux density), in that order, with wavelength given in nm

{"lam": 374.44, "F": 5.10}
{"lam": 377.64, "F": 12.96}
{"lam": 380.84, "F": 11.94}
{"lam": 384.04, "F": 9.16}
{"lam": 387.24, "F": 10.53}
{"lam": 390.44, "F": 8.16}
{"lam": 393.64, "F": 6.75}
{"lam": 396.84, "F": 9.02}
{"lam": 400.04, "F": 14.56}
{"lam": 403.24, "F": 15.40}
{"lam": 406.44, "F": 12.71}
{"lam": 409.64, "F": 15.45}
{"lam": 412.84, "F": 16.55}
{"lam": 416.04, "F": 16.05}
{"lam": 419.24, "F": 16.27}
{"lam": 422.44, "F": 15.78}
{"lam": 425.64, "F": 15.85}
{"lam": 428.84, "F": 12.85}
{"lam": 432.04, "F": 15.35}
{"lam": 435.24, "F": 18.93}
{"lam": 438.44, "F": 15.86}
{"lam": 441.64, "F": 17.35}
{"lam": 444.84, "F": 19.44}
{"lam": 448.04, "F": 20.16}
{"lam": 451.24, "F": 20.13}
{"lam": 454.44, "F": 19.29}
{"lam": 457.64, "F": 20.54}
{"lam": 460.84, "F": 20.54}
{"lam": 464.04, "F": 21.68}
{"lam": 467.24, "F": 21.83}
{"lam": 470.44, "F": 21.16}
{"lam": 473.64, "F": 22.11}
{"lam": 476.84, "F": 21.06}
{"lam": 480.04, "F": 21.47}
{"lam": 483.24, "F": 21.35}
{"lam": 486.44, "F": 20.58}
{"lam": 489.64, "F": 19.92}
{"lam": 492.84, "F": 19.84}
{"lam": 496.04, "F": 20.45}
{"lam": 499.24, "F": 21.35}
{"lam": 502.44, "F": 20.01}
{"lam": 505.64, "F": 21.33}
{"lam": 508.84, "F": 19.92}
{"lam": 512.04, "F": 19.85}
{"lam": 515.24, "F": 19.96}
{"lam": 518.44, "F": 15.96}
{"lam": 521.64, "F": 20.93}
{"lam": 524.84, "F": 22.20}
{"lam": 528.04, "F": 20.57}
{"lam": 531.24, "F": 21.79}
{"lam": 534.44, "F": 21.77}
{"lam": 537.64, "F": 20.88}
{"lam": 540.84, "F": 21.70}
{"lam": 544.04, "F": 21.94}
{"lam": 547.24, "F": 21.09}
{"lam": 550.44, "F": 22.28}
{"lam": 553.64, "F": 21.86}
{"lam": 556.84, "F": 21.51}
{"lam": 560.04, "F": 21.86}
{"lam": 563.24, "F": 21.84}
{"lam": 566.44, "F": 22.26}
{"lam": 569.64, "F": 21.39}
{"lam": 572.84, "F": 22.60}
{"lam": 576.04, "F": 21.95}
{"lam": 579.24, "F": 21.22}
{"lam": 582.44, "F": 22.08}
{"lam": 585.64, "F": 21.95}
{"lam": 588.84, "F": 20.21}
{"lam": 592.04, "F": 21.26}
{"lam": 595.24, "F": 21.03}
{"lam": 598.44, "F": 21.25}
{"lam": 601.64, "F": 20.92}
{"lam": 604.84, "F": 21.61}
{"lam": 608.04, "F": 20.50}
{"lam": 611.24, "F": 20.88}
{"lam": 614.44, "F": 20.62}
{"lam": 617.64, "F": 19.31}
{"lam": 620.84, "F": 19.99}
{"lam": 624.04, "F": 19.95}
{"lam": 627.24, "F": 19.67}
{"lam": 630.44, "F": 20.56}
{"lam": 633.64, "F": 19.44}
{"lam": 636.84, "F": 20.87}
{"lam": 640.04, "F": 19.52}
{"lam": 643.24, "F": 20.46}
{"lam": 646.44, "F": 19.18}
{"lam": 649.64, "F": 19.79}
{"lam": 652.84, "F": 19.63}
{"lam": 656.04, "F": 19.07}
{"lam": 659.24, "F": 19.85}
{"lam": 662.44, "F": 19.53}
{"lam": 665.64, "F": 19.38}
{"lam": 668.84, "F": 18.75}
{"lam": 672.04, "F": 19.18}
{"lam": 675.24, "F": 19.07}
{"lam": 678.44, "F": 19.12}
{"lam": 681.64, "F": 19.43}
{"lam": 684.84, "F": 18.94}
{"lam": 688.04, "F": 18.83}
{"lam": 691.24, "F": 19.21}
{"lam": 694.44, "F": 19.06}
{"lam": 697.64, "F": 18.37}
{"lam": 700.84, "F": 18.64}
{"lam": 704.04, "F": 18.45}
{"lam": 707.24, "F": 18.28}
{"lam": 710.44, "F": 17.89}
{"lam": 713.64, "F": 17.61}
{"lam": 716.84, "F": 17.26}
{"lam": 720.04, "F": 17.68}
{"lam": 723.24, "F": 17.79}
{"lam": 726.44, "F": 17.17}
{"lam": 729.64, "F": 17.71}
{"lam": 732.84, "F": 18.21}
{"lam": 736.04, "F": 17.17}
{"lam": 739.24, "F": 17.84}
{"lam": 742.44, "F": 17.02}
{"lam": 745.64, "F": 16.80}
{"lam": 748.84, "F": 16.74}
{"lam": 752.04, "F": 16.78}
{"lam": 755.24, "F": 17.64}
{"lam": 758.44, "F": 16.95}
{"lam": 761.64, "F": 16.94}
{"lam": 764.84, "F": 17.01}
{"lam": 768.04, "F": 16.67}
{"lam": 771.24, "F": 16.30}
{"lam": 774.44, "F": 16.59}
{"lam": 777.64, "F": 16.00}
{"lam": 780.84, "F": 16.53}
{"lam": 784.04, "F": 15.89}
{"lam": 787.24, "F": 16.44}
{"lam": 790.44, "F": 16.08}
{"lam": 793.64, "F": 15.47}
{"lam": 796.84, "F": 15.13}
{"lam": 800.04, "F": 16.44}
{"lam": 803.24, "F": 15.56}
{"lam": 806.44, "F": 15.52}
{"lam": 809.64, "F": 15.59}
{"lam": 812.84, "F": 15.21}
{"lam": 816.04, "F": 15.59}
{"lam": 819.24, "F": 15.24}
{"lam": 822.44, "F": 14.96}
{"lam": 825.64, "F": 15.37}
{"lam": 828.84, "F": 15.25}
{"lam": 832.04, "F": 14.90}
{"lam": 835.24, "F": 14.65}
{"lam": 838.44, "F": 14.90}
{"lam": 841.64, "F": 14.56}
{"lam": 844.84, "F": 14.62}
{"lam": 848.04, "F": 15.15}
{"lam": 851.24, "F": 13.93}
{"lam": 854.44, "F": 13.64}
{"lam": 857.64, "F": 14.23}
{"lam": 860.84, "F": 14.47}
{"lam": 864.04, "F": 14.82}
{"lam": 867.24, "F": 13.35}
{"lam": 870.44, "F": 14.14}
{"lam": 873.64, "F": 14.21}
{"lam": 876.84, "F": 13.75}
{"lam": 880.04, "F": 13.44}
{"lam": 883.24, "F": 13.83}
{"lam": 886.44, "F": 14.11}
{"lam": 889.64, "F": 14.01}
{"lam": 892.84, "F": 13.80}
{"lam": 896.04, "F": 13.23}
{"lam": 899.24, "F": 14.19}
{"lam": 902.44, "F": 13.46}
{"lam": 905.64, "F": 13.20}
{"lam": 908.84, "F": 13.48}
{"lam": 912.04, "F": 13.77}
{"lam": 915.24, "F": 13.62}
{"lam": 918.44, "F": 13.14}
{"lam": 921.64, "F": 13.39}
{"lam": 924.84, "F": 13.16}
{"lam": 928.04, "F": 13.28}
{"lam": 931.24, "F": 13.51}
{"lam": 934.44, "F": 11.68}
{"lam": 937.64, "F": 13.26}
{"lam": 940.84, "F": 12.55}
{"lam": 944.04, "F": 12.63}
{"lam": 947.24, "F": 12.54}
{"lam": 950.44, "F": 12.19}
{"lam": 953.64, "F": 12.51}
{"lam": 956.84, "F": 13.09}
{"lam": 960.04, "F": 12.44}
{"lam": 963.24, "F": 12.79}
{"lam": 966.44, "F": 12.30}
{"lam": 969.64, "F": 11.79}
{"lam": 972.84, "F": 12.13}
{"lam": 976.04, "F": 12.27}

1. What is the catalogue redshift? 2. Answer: 0.00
